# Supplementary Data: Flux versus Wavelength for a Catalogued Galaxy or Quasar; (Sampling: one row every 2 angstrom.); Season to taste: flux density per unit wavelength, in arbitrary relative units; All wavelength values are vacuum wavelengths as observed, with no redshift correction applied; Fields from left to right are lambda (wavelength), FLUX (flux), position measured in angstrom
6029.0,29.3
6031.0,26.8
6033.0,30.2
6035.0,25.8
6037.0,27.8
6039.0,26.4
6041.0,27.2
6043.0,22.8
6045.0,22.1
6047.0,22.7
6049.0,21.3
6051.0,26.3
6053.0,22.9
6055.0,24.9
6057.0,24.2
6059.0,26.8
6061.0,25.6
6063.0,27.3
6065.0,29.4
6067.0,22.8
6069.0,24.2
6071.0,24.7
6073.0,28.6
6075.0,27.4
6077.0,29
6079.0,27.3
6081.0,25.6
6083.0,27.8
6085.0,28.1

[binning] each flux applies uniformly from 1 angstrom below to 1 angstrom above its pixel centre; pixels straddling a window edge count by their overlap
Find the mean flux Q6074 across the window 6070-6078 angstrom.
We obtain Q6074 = 27.4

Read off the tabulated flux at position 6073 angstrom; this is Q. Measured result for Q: 28.6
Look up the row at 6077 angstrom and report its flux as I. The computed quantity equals 29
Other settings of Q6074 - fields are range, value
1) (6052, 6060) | 24.7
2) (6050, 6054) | 24.6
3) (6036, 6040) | 27.1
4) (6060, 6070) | 25.9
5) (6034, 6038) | 26.8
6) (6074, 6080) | 27.9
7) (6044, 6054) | 23.1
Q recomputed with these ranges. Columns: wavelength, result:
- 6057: 24.2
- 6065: 29.4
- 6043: 22.8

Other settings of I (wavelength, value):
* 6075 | 27.4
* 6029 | 29.3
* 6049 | 21.3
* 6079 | 27.3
